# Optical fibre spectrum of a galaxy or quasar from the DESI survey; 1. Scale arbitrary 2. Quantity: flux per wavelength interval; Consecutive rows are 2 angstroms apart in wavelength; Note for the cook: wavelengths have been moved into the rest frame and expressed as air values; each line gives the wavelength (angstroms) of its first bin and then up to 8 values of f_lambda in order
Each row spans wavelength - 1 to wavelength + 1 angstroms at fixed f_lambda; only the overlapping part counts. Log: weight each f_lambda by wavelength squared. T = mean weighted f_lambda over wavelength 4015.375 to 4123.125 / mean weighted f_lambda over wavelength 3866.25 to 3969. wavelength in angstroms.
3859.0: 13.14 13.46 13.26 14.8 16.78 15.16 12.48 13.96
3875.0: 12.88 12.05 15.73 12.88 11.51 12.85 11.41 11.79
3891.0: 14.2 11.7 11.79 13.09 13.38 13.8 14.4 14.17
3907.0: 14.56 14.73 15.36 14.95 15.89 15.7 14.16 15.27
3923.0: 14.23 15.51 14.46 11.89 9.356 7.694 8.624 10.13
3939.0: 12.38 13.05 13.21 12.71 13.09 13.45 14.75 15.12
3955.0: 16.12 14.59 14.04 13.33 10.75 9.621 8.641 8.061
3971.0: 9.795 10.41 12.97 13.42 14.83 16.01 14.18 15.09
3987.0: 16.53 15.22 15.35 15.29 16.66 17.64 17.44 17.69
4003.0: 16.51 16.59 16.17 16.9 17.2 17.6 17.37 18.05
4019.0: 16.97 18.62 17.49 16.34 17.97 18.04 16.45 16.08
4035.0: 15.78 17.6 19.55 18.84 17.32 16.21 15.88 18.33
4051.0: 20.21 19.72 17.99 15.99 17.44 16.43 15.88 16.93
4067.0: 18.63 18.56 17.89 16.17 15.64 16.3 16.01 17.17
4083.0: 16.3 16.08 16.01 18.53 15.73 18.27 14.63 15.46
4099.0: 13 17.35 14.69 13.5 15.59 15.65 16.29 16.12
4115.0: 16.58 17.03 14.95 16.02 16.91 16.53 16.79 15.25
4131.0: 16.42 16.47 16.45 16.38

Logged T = 1.4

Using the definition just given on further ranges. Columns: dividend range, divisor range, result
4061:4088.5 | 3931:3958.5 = 1.42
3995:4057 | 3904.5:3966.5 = 1.38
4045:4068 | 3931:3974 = 1.56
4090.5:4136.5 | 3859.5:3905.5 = 1.34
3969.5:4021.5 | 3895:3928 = 1.13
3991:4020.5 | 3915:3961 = 1.33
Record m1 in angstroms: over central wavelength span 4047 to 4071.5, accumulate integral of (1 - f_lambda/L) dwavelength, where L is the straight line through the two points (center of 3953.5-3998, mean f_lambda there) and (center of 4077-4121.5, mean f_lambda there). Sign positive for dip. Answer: -4.1 angstroms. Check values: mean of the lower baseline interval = 13.6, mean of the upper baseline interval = 16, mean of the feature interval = 17.8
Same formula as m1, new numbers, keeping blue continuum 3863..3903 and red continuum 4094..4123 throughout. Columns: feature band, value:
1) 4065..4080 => -1.8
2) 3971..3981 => 0.9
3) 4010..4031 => -4.1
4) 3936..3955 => 0.9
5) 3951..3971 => 2.6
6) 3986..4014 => -4.2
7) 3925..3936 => 2.3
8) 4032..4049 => -2.7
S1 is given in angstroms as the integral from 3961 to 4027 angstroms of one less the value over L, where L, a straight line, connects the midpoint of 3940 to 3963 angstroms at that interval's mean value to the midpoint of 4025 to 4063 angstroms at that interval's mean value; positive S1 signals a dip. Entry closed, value 2.2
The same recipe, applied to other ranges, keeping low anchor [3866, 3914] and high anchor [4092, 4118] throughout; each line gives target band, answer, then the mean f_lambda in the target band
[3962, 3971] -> 3.14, 9.33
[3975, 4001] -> -1.91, 15.6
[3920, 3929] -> -0.41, 14.5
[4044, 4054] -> -1.93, 18.1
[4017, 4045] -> -4.63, 17.4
